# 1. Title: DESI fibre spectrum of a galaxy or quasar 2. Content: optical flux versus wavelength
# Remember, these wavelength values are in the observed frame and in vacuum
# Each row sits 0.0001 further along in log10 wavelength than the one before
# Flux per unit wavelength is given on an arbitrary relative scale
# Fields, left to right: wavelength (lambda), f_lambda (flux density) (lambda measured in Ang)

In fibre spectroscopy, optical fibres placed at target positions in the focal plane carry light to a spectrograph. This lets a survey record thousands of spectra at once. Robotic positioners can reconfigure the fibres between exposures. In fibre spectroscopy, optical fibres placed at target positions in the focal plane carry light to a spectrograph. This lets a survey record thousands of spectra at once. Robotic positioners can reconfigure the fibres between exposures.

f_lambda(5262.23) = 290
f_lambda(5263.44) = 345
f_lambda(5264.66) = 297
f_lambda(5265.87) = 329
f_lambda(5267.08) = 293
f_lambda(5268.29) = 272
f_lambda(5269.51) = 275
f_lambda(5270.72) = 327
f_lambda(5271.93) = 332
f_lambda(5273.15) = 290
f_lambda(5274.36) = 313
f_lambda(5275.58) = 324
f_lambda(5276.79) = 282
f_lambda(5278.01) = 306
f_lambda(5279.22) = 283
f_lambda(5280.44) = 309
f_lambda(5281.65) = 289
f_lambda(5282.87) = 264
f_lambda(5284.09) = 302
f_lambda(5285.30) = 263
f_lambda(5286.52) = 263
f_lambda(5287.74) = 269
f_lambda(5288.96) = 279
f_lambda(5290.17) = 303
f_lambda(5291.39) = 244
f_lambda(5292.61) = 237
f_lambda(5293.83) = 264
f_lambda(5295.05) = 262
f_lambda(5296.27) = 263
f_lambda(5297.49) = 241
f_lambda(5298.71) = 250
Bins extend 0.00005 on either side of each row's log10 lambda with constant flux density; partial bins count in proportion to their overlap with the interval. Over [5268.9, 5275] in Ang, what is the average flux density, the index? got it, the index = 307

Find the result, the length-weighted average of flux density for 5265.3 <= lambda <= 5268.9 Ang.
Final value 298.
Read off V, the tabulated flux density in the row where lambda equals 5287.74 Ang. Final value 269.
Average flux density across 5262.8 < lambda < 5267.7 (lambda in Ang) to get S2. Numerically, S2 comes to 316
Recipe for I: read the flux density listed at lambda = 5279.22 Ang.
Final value 283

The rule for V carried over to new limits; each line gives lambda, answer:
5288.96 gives 279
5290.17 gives 303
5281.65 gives 289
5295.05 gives 262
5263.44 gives 345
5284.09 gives 302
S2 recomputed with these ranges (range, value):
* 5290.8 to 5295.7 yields 252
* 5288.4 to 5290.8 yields 292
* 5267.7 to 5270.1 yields 273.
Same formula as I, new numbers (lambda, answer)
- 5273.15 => 290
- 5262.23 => 290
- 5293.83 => 264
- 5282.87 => 264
